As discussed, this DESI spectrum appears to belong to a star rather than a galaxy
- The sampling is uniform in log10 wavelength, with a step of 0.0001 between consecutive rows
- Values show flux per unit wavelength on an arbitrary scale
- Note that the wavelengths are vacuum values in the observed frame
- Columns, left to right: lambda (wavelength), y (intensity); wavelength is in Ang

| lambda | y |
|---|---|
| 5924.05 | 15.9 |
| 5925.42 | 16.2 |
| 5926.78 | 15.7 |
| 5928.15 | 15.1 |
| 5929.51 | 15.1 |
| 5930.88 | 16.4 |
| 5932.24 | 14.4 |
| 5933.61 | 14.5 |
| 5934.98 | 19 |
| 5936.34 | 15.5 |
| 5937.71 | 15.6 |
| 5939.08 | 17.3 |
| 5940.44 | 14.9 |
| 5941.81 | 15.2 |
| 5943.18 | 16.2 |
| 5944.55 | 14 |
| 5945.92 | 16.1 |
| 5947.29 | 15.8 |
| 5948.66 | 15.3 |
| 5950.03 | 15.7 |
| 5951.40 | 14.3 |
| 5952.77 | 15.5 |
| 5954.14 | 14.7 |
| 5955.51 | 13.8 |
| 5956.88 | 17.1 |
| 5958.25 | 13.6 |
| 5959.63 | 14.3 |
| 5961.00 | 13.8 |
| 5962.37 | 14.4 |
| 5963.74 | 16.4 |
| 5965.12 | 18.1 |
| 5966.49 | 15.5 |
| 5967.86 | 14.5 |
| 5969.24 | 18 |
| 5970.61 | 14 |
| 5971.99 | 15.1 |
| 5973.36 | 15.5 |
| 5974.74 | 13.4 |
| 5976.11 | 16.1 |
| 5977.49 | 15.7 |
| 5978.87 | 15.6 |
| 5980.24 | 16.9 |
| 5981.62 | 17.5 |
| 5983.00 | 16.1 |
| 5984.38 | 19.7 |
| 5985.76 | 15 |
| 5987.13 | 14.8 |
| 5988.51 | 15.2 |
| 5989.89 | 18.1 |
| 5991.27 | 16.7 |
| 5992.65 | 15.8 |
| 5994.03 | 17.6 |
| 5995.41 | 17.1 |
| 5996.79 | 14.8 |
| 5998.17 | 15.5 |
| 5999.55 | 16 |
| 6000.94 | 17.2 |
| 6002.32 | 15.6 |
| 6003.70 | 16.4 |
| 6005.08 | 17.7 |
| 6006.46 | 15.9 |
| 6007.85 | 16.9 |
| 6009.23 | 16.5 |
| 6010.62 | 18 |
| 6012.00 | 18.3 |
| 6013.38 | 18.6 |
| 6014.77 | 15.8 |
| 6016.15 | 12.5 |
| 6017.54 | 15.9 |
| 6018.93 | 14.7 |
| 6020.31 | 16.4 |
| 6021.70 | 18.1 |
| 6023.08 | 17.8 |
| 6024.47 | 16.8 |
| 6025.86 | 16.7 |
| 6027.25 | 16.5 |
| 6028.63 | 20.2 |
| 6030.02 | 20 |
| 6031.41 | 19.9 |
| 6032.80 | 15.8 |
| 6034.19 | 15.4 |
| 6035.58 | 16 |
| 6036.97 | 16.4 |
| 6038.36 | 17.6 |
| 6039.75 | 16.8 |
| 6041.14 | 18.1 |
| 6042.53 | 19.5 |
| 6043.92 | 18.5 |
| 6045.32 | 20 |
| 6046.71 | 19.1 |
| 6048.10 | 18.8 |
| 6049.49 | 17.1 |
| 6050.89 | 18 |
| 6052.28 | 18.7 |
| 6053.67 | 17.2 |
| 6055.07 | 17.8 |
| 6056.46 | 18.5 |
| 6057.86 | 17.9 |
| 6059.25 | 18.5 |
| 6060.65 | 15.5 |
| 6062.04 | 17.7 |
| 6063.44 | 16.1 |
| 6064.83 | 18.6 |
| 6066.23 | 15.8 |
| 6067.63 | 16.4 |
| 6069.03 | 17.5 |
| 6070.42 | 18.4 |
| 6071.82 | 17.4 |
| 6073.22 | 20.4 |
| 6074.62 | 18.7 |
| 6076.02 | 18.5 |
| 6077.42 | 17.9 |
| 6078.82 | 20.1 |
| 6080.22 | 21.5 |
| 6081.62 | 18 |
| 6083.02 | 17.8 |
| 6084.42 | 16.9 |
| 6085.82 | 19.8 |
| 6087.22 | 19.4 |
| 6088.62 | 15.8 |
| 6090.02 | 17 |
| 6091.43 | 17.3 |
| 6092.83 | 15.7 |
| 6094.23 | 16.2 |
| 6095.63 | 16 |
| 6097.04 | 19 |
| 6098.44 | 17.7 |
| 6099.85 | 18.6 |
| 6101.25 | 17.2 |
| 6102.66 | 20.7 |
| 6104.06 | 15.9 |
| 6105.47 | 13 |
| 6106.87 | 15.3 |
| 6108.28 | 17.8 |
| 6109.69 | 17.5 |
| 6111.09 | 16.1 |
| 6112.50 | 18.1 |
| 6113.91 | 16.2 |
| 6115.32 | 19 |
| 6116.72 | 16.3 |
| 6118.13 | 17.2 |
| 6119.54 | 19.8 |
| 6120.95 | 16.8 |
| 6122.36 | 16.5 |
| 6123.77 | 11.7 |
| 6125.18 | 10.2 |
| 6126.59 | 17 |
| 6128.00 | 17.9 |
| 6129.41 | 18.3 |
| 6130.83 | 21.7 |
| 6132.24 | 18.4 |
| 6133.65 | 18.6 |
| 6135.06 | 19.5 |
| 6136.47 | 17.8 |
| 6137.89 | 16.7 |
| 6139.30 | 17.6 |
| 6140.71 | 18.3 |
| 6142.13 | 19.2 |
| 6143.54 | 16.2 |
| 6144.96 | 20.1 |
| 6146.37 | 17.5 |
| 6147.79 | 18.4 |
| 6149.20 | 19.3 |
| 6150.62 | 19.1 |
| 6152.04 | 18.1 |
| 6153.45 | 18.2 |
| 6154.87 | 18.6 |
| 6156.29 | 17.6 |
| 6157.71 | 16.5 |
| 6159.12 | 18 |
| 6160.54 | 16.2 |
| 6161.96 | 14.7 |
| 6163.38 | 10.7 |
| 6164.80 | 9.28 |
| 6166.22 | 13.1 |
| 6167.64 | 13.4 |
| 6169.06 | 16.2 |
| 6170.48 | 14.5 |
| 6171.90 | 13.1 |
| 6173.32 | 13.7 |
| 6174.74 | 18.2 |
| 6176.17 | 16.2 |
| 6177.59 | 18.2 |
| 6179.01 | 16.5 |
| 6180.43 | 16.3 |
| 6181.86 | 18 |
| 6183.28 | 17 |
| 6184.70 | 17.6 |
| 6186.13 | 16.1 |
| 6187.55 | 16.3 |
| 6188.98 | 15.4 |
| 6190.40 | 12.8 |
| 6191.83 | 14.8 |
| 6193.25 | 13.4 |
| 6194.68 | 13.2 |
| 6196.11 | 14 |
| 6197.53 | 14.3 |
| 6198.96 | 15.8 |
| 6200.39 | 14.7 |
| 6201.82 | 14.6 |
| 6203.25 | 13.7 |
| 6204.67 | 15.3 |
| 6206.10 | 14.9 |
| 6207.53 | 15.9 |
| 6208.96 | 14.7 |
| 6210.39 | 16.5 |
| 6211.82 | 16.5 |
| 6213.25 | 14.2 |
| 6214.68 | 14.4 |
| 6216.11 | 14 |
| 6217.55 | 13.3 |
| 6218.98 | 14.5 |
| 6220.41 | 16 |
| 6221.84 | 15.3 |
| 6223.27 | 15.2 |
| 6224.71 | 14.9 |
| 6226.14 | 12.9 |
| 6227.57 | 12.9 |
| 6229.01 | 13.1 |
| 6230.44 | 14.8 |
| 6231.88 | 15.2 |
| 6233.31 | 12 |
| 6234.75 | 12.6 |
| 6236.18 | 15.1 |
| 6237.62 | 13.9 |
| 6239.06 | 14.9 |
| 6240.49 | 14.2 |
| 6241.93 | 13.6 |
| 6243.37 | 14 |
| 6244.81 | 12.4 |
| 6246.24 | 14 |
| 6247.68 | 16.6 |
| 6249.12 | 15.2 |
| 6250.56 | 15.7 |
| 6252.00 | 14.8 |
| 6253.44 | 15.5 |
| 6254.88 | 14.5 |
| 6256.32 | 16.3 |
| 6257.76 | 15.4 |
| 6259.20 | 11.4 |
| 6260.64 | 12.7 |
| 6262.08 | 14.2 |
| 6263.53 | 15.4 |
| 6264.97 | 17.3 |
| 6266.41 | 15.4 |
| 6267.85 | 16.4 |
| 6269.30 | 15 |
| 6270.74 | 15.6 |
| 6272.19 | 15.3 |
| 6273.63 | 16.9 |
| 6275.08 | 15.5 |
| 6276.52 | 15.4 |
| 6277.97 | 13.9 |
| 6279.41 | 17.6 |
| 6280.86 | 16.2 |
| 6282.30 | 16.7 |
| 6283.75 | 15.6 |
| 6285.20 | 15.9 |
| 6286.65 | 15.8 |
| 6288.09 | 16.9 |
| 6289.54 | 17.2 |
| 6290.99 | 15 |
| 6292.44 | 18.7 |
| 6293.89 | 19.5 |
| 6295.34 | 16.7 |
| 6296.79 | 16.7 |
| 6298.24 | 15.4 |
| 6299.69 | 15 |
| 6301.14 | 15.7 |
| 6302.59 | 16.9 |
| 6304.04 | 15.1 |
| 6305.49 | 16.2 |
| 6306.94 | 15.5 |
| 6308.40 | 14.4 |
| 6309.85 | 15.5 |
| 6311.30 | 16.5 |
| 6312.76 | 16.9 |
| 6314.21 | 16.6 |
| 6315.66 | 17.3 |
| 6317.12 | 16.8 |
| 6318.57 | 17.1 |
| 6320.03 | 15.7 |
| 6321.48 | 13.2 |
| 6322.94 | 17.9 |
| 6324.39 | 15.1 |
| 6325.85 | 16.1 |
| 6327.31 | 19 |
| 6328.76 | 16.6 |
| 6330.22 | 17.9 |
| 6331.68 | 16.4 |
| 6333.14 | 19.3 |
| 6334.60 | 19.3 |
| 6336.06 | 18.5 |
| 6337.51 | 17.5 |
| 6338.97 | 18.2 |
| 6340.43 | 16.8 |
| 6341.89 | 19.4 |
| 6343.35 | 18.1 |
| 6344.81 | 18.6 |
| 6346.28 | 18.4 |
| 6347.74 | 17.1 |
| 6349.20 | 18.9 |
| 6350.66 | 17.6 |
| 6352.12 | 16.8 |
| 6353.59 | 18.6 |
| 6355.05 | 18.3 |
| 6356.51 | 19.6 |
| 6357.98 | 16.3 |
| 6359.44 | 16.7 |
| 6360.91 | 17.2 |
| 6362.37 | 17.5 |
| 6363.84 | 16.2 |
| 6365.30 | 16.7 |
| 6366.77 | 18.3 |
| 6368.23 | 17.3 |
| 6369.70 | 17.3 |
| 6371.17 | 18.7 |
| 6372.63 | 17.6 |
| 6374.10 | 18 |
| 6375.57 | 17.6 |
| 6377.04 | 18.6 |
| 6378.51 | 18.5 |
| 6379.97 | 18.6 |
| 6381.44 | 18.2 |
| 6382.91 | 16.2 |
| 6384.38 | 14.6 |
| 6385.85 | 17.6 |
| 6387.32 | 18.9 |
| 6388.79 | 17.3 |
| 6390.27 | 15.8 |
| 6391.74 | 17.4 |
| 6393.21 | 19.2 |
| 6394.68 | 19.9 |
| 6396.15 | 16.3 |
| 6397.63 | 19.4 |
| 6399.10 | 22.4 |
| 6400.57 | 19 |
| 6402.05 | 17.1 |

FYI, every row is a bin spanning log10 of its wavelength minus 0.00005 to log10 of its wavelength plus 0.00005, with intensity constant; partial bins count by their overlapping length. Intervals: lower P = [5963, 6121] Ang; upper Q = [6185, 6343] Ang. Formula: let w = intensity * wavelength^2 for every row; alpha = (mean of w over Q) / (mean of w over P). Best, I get 1.0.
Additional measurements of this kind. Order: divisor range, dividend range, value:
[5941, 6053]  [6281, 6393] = 1.16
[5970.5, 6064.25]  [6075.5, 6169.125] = 1.05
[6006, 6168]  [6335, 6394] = 1.12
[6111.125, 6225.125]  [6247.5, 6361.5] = 1.07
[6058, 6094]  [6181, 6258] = 0.87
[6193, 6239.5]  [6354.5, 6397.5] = 1.28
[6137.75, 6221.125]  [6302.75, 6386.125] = 1.15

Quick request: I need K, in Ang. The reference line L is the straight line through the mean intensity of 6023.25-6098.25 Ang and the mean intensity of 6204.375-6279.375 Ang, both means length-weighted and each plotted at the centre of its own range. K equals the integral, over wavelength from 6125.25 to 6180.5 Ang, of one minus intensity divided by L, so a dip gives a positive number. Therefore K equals -1.8 Ang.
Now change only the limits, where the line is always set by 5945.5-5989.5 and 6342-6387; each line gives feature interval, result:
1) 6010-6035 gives -1.9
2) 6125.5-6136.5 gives -1.3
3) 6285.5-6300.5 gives 0.6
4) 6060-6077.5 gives -1.6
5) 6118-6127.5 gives 0.5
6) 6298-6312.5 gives 1.4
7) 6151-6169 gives 1.2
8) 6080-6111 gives -2.1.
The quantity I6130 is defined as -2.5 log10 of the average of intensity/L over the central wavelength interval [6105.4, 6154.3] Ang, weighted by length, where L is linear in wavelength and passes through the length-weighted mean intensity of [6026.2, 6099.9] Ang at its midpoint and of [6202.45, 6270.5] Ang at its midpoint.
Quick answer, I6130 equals -0.06 mag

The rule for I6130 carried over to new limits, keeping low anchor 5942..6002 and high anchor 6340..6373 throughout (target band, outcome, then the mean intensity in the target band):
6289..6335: 0.06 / 16.6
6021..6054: -0.12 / 17.9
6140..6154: -0.11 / 18.4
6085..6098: -0.07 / 17.4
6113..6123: -0.06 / 17.4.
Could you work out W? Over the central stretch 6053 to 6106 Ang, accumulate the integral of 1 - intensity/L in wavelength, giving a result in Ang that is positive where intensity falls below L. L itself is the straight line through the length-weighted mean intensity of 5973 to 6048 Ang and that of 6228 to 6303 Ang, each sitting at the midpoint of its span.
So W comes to -4.1 Ang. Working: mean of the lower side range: 16.9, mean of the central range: 17.7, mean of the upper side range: 15.3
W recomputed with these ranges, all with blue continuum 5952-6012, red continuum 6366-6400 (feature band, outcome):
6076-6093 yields -1.7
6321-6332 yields 0.7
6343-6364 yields 0.1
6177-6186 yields -0.1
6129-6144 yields -1.5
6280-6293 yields 0.8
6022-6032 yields -1.3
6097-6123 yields -1.0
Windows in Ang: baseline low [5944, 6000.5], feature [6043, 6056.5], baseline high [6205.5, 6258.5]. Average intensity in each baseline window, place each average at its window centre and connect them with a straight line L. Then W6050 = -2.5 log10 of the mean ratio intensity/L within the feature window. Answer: -0.19 mag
